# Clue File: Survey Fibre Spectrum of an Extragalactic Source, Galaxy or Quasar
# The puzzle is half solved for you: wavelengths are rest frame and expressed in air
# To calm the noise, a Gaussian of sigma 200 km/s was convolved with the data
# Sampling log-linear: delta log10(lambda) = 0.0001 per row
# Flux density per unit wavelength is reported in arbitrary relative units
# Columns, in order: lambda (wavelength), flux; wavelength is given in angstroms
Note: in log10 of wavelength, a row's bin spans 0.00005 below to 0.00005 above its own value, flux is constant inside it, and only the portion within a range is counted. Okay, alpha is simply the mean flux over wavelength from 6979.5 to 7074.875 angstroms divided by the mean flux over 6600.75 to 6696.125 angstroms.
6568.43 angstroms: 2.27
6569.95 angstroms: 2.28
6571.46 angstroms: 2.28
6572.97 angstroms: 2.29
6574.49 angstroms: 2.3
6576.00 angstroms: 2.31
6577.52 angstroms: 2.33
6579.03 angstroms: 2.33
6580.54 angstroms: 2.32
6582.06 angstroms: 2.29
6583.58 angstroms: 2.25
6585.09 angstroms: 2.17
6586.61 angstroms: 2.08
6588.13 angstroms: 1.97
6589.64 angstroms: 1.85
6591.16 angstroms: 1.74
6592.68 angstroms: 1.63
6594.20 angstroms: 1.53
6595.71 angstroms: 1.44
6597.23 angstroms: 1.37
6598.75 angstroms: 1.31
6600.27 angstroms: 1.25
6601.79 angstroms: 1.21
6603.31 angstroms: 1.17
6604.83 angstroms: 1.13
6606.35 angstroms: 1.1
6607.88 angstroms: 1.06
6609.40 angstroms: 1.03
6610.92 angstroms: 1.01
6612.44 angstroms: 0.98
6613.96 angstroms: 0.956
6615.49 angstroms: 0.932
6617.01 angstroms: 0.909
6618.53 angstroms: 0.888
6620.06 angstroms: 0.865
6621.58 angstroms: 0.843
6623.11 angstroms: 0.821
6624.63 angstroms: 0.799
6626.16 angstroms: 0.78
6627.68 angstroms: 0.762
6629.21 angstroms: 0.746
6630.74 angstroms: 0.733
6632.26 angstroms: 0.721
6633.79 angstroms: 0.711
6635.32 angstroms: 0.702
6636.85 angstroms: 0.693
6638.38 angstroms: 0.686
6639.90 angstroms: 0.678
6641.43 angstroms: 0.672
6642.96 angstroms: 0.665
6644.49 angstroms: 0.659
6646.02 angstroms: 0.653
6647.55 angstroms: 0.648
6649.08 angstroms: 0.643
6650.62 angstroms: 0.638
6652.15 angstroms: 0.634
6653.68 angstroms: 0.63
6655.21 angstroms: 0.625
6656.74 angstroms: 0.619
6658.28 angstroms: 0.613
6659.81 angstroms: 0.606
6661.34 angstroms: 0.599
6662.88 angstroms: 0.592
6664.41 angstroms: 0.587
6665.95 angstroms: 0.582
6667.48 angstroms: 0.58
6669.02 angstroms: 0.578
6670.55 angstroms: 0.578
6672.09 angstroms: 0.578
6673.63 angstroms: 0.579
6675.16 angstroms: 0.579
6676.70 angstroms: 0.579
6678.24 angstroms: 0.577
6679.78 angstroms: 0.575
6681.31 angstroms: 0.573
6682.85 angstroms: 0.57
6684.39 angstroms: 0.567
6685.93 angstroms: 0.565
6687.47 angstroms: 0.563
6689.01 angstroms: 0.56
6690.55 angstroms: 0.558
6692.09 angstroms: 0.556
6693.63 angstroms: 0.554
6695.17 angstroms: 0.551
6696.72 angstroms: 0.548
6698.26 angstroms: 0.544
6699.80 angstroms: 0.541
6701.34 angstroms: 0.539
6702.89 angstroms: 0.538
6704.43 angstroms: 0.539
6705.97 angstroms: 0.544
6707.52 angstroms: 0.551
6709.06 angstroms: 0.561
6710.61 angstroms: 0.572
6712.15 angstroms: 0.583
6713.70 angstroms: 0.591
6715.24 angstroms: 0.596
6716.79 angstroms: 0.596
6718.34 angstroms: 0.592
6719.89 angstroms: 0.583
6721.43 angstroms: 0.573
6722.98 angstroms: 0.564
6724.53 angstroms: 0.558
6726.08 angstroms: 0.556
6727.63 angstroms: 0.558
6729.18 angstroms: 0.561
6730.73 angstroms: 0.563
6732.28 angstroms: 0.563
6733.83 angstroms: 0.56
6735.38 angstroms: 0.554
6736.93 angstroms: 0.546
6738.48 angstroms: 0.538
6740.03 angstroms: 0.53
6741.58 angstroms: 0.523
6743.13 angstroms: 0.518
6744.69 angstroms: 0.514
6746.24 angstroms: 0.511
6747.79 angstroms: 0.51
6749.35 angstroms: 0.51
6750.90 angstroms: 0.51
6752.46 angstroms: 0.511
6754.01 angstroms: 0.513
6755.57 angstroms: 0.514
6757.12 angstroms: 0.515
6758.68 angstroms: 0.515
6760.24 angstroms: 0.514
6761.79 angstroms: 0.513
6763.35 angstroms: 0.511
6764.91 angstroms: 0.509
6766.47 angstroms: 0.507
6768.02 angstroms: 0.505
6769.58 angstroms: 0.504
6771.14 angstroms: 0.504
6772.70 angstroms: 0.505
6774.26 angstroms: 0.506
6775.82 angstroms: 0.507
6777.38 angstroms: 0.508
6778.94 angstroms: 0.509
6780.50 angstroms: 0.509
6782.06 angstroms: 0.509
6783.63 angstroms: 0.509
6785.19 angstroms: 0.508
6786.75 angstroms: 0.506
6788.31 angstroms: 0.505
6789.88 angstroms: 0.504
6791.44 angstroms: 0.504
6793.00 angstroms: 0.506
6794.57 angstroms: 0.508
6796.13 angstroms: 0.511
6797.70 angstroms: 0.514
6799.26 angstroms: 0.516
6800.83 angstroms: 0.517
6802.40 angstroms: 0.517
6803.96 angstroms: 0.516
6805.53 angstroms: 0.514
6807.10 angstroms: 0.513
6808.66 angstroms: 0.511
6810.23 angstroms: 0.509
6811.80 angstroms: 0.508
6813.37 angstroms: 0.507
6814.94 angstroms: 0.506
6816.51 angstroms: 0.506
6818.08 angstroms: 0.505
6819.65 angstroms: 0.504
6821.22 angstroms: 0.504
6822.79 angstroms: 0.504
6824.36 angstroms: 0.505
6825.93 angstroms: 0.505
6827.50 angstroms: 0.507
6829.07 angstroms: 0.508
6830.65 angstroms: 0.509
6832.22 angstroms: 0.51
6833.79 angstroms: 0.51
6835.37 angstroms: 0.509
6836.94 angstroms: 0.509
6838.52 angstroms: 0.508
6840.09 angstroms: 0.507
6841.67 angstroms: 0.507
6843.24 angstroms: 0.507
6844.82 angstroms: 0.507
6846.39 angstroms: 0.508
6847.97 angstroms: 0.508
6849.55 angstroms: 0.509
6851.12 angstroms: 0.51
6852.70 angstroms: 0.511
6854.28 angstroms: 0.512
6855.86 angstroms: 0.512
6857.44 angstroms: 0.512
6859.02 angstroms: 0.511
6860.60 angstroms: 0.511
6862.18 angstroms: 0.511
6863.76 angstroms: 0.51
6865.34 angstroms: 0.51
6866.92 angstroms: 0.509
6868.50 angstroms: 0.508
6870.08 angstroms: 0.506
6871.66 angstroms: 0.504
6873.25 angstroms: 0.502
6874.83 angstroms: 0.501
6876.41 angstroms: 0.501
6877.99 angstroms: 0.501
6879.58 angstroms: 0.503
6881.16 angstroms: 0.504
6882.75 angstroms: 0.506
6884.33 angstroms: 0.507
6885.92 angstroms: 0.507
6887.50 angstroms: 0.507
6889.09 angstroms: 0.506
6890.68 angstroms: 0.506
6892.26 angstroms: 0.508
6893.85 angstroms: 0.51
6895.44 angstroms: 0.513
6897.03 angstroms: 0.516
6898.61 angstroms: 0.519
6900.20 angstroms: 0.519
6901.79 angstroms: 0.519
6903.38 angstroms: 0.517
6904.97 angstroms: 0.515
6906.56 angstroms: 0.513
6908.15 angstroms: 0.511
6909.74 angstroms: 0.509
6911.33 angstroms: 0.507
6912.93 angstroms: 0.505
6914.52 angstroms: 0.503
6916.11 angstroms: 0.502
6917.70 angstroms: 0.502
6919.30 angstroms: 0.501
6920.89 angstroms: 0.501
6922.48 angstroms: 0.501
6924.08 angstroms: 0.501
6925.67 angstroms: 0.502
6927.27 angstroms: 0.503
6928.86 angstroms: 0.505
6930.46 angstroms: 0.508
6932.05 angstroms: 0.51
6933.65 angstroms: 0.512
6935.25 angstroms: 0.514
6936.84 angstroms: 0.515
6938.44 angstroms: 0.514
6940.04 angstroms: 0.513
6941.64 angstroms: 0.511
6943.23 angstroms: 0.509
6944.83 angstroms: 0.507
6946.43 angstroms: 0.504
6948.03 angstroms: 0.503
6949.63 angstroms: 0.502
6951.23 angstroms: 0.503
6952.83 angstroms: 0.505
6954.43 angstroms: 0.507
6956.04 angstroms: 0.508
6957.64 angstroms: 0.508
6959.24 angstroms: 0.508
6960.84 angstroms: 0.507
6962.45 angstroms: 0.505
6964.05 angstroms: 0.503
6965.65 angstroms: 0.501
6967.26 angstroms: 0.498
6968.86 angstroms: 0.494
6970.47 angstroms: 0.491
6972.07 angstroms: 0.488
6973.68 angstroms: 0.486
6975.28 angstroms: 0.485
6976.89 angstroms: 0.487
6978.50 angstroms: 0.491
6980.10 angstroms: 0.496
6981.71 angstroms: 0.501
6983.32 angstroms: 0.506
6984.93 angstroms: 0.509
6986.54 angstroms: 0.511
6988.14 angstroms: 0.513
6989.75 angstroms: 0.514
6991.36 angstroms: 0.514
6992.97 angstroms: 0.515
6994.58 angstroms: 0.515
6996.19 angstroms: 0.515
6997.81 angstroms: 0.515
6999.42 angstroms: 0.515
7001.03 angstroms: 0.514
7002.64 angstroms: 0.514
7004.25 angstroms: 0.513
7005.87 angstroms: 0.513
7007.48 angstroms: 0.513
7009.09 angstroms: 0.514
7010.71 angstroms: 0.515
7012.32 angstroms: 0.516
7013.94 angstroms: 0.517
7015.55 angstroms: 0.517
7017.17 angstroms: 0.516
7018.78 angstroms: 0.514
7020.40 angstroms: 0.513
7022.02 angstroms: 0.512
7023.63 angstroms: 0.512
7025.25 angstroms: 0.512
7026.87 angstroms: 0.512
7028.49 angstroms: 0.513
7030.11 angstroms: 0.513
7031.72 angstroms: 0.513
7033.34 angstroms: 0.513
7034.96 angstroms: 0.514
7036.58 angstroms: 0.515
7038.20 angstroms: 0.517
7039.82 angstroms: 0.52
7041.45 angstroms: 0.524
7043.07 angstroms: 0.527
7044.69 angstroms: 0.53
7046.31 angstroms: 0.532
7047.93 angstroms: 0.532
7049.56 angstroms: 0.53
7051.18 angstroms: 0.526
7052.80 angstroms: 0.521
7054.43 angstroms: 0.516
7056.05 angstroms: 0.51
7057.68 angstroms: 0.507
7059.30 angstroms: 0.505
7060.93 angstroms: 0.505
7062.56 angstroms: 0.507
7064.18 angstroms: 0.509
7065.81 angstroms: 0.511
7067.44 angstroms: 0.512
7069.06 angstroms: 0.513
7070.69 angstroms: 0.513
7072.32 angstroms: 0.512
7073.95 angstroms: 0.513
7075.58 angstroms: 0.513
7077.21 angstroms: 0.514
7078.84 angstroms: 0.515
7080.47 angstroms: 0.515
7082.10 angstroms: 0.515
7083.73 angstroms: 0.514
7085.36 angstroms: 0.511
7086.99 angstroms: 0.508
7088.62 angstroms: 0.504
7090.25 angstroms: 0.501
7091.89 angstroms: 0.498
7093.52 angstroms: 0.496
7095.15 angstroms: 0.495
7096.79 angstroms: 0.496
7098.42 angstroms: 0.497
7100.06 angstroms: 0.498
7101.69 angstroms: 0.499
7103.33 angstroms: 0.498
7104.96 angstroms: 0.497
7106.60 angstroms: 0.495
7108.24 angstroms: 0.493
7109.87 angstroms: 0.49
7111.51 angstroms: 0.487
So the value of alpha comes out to 0.72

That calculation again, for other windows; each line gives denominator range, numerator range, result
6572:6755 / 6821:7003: 0.59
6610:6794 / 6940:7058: 0.85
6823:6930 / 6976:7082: 1.01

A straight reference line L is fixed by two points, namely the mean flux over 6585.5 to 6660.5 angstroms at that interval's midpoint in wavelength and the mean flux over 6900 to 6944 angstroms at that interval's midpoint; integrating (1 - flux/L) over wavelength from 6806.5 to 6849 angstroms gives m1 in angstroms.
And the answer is 9.5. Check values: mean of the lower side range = 0.972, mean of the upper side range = 0.509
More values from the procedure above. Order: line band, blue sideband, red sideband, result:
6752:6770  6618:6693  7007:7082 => 3.0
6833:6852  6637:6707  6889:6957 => 1.0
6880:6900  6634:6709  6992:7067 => 1.4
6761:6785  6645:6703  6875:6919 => 1.9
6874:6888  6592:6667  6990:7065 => 3.0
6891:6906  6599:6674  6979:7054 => 2.0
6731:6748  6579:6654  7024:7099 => 7.4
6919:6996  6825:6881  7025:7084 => 1.1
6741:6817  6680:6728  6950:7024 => 5.3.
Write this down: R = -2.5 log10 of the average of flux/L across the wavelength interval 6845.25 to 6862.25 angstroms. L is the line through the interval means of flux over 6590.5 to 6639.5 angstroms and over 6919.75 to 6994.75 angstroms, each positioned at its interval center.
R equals 0.28 mag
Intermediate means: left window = 1.01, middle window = 0.51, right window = 0.504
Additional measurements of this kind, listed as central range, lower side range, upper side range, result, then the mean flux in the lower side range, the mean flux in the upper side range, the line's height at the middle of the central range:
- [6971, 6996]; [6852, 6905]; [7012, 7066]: 0.02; 0.509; 0.516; 0.514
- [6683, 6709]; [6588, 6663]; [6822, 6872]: 0.39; 0.923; 0.509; 0.791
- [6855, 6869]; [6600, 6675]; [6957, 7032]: 0.18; 0.765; 0.508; 0.603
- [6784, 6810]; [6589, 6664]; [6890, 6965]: 0.31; 0.905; 0.508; 0.68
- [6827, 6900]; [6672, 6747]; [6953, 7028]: 0.05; 0.559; 0.507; 0.531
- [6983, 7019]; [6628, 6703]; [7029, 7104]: 0.03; 0.611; 0.512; 0.528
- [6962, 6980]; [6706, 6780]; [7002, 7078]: 0.06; 0.536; 0.515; 0.52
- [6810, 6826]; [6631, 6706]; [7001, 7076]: 0.13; 0.603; 0.515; 0.567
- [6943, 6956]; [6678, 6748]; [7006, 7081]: 0.05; 0.556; 0.515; 0.527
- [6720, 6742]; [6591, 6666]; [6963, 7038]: 0.36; 0.872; 0.508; 0.772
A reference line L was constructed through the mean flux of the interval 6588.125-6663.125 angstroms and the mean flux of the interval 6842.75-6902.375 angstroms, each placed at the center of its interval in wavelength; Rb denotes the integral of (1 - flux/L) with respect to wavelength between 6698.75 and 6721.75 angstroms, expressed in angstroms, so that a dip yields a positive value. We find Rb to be 6.3 angstroms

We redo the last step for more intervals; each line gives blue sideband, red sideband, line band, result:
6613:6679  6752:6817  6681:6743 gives 4.4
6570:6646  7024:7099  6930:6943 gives 3.9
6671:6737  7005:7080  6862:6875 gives 0.8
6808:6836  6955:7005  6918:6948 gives -0.1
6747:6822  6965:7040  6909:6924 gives 0.2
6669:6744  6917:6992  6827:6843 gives 0.7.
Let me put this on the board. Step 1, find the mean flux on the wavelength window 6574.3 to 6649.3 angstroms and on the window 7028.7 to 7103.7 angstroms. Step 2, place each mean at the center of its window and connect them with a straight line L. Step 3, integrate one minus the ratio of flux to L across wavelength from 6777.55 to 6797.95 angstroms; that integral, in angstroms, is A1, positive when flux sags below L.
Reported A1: 9.5 angstroms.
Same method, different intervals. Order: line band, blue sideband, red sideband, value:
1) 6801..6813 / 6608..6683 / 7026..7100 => 2.2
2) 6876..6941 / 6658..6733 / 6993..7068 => 3.3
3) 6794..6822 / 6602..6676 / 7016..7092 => 6.1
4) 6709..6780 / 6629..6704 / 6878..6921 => 4.9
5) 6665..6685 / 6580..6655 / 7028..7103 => 8.7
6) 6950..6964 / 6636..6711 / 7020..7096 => 0.7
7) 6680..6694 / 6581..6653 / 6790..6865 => 5.2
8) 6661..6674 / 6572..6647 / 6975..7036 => 6.5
